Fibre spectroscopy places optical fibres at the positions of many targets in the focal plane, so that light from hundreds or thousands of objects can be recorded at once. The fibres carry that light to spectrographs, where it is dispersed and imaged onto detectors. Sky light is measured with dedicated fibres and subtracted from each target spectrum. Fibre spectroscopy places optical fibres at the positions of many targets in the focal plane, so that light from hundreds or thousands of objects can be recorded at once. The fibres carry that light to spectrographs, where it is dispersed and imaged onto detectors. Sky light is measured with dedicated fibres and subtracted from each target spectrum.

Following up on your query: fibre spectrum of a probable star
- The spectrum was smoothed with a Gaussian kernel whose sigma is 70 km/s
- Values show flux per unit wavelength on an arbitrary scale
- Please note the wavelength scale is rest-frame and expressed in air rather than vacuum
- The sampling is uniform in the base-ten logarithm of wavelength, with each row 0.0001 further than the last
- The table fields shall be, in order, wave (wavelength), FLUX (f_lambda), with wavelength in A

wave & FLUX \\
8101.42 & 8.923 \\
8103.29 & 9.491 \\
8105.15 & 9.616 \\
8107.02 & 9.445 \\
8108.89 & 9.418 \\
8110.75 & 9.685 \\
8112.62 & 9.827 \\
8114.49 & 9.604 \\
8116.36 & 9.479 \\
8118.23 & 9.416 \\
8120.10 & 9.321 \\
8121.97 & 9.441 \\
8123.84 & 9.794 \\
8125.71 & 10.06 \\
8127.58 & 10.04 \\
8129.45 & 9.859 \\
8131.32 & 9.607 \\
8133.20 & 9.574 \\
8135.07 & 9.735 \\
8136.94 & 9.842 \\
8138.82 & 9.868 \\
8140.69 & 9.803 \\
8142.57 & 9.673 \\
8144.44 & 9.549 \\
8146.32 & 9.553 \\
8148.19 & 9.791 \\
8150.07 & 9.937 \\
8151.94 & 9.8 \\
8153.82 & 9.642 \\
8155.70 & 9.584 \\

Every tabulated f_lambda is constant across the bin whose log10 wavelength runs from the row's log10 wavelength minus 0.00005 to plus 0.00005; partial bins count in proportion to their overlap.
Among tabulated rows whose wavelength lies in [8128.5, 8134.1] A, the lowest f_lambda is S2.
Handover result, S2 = 9.574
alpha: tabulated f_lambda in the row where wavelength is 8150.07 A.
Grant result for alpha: 9.937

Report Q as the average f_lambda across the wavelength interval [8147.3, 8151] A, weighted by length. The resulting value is 9.86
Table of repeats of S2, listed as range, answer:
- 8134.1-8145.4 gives 9.549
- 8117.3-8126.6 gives 9.321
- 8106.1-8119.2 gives 9.416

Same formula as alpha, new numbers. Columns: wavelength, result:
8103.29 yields 9.491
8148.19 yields 9.791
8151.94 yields 9.8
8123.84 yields 9.794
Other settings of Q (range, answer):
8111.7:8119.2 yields 9.57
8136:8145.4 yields 9.74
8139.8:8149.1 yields 9.67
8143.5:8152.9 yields 9.73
